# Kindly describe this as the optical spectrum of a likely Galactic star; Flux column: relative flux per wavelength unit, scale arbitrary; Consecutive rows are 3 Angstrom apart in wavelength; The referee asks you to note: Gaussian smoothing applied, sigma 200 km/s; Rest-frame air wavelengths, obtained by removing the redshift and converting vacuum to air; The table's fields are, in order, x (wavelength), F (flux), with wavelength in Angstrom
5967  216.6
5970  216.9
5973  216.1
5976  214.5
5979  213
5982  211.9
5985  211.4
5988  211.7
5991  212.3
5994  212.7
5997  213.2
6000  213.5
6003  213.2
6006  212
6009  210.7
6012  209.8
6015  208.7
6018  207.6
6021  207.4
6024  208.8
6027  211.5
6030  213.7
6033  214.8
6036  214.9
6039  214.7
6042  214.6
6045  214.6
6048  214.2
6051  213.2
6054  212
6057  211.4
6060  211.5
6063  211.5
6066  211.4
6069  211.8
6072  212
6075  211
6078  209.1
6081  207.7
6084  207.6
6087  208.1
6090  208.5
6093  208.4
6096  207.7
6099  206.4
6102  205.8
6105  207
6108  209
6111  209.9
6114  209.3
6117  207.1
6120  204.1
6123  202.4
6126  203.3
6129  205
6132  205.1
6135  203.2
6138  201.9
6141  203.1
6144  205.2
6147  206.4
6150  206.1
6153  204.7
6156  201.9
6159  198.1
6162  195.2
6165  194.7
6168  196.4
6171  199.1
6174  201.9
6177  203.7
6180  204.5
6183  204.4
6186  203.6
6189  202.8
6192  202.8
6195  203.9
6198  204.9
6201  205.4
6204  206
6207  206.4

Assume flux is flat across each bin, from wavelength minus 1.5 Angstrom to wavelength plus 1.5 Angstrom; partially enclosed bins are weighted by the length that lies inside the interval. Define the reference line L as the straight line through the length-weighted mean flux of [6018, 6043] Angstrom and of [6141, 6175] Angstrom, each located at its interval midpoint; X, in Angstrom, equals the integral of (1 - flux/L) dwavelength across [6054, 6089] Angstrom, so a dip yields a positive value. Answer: -0.3 Angstrom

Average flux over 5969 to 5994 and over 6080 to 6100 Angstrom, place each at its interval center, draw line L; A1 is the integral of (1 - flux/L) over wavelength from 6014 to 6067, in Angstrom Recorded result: -0.4 Angstrom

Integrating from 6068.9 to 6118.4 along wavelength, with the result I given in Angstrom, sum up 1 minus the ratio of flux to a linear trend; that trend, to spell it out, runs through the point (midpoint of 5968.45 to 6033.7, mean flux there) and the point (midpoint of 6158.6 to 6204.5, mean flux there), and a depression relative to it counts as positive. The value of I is -0.4 Angstrom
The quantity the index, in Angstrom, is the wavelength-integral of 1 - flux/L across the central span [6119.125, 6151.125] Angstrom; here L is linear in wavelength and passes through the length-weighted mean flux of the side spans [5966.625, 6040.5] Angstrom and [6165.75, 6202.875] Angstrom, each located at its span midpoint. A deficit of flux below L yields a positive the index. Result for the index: 0.2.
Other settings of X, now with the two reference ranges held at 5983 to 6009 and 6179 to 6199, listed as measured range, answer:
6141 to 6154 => 0.0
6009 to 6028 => 0.2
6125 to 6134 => 0.1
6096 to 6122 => 0.0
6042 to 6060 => -0.3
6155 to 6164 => 0.3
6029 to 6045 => -0.3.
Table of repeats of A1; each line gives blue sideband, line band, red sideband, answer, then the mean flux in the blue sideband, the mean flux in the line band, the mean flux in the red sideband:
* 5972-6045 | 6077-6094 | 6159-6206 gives -0.05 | 212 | 208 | 202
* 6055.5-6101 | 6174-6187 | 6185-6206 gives 0.07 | 210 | 204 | 204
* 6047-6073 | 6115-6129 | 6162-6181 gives 0.04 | 212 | 204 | 200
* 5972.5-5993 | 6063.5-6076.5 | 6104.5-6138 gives -0.20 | 213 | 212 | 206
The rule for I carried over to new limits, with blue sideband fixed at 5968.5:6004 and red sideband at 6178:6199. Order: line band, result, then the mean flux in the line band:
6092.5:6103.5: 0.1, 207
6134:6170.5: 0.7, 201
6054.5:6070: -0.1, 212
